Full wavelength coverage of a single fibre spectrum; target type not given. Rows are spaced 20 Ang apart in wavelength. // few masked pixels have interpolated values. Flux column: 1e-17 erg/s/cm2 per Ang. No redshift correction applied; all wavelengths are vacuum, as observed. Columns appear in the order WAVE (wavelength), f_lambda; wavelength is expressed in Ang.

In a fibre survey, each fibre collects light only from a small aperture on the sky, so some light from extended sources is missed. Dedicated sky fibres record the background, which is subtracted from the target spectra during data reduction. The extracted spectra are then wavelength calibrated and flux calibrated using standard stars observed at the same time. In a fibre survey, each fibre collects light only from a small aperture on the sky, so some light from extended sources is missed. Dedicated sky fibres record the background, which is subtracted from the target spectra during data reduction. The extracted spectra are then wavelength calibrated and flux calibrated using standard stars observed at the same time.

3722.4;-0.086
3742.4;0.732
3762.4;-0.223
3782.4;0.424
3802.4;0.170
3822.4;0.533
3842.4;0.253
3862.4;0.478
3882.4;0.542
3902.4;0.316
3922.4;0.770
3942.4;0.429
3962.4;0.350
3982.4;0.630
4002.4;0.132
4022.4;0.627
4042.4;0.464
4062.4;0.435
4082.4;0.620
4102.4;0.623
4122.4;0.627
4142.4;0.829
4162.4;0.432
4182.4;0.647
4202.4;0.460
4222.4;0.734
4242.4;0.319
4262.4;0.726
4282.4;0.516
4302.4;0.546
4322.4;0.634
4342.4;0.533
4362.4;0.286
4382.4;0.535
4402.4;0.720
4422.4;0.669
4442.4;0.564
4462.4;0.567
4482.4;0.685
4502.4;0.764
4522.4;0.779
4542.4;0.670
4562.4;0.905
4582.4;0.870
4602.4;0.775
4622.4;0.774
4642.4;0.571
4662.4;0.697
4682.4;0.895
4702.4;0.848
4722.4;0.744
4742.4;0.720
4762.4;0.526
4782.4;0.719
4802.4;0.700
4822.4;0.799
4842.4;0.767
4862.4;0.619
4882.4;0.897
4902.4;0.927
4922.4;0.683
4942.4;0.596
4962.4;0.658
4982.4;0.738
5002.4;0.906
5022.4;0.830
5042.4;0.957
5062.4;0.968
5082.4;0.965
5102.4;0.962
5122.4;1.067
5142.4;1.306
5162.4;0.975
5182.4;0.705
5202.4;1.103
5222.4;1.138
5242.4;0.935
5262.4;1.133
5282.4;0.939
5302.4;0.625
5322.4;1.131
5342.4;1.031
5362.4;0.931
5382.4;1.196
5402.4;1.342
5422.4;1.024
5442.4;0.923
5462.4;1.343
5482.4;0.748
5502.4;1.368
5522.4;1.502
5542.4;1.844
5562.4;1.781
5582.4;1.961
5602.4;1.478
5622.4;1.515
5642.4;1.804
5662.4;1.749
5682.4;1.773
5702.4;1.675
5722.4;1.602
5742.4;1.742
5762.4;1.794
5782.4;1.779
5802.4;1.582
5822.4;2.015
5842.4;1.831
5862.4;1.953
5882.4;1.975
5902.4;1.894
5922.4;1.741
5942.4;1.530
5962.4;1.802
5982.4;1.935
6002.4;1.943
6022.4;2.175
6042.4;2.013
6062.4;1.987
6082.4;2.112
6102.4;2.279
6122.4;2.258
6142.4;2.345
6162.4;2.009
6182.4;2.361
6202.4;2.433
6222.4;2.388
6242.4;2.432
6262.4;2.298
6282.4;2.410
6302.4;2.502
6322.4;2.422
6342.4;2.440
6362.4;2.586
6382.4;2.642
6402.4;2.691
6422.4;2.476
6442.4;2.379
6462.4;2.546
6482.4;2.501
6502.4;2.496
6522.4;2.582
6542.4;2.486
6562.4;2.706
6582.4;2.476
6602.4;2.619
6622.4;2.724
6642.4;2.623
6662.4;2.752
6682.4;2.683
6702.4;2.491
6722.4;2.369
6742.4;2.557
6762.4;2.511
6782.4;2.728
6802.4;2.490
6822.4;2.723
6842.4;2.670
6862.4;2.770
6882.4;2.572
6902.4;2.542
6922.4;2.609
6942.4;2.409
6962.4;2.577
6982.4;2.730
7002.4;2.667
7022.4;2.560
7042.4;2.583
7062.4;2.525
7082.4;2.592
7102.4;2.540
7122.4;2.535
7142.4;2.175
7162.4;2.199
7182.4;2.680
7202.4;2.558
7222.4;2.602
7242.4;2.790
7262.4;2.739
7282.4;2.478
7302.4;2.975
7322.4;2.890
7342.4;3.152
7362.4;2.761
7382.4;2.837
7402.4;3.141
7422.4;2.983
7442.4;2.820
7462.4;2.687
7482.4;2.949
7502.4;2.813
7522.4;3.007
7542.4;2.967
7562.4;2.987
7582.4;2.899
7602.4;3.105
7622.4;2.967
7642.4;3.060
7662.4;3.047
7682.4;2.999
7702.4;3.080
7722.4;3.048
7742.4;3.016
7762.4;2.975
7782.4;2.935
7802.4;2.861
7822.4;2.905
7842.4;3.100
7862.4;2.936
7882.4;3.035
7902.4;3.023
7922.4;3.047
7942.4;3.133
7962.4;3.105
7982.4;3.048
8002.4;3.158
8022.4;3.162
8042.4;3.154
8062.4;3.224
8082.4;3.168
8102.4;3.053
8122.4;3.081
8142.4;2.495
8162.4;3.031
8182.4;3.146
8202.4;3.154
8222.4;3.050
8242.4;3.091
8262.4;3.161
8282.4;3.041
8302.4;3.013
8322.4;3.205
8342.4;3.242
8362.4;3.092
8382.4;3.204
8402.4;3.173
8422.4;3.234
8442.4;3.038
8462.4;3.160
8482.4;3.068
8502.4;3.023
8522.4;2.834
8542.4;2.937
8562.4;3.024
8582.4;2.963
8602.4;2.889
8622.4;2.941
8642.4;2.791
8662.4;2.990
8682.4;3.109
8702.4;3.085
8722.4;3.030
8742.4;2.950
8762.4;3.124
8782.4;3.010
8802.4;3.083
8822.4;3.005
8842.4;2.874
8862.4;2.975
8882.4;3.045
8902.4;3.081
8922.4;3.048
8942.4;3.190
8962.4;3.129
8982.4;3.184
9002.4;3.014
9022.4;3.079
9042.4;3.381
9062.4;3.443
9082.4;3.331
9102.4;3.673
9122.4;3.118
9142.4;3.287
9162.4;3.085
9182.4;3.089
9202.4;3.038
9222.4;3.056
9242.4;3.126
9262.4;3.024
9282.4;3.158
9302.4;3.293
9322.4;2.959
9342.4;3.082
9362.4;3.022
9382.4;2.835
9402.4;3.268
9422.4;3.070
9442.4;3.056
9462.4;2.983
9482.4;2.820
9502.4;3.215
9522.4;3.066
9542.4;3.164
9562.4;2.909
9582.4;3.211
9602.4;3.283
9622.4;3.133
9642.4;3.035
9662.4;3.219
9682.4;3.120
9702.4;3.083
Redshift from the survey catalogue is 0.381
